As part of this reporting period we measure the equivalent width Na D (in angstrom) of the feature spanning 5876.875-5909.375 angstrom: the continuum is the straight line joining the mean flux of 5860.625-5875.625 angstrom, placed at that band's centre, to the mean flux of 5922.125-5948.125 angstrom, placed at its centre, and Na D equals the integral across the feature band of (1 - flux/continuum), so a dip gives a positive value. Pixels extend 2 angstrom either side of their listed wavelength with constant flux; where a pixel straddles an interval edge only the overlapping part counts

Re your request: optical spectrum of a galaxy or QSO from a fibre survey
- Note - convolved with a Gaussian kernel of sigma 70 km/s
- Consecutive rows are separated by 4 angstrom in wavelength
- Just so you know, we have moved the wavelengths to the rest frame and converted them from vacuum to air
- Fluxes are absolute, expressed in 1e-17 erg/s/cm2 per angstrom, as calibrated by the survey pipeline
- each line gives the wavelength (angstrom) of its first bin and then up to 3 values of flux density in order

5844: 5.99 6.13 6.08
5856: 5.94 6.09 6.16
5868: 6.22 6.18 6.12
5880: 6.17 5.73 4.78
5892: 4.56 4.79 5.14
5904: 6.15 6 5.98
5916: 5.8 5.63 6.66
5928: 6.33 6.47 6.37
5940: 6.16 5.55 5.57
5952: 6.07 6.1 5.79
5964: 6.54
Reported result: 4.0 angstrom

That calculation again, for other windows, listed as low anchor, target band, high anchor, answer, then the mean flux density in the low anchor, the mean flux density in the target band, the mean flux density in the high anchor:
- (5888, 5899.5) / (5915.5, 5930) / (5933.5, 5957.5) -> -1.9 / 4.75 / 6.14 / 5.98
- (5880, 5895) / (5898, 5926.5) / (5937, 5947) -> -2.2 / 5.16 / 5.92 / 5.88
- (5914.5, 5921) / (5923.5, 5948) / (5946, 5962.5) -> -1.5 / 5.72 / 6.18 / 5.9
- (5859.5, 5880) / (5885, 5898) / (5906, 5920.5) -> 2.7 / 6.16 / 4.79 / 5.88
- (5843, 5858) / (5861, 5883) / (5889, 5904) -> -2.4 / 6.04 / 6.15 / 5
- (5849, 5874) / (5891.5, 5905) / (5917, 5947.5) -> 2.1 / 6.11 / 5.15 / 6.13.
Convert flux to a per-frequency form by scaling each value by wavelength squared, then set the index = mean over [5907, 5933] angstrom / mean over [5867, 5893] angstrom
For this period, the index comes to 1.1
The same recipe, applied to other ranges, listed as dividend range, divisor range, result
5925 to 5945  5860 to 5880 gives 1.03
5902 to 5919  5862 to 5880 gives 0.98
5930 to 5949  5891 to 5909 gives 1.15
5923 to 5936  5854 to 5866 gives 1.09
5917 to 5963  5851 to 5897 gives 1.08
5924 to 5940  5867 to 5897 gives 1.17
